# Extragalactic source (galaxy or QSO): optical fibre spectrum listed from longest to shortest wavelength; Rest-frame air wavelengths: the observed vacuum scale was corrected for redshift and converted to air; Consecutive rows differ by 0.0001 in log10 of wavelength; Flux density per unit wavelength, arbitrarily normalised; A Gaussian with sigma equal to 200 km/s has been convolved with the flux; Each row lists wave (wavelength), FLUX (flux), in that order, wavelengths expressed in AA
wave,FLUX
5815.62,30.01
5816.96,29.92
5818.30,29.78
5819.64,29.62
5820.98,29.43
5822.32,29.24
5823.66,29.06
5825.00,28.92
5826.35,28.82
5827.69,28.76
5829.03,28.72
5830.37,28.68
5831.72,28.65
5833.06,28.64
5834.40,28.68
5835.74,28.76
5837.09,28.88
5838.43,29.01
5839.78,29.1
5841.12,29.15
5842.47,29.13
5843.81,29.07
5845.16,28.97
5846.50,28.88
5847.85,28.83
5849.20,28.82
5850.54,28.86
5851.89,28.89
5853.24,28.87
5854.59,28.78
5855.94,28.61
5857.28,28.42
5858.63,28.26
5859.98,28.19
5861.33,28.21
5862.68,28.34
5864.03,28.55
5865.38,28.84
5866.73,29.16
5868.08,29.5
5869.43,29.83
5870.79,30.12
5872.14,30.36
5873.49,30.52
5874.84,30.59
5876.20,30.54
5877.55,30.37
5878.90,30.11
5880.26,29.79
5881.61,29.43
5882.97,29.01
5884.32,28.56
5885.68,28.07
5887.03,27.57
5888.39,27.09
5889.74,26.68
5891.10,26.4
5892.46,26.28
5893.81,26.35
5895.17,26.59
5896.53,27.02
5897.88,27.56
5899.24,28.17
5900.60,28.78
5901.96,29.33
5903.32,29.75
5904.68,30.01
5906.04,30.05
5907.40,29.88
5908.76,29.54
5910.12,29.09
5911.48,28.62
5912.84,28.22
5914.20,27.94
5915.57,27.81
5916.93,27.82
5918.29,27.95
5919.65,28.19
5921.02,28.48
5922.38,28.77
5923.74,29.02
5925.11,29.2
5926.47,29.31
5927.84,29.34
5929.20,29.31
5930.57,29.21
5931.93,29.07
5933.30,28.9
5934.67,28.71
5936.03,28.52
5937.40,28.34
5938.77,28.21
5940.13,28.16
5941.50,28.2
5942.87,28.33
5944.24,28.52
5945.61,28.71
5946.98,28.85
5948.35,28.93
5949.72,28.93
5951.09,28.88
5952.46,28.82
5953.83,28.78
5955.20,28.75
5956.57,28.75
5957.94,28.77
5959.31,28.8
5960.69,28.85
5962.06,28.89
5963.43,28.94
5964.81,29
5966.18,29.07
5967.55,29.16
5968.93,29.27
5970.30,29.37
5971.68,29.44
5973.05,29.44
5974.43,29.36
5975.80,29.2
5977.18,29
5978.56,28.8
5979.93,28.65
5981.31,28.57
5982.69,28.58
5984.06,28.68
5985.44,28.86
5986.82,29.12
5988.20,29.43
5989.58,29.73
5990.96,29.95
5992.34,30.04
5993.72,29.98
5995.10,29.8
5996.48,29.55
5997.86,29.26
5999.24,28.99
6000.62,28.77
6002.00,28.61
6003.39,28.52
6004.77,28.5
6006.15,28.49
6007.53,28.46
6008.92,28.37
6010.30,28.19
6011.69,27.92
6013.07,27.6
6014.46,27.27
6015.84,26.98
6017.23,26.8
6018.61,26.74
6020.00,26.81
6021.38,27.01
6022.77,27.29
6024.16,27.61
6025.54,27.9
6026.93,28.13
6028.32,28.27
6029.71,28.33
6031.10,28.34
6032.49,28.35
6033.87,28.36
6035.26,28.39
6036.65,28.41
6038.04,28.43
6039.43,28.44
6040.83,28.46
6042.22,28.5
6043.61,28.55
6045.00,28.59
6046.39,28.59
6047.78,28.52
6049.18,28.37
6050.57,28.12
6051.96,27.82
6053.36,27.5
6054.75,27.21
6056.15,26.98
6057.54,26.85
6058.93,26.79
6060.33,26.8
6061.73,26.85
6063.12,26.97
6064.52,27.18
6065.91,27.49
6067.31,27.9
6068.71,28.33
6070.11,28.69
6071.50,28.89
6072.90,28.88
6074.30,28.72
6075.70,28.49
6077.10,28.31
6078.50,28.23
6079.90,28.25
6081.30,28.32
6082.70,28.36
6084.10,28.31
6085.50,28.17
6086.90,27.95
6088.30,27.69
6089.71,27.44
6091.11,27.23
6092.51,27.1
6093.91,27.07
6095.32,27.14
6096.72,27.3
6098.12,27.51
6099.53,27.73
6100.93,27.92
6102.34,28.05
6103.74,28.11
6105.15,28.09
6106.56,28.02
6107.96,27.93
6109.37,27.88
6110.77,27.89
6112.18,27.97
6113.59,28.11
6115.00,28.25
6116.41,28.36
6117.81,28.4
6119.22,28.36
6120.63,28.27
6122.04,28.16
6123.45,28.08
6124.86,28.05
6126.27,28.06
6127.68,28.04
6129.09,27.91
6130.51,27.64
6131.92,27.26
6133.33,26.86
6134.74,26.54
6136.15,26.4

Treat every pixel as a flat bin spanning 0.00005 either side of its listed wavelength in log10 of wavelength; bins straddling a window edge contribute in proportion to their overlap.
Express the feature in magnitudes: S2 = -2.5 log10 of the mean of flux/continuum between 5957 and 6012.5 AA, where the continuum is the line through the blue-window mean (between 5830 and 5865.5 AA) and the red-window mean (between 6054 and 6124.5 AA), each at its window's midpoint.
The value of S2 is -0.03 mag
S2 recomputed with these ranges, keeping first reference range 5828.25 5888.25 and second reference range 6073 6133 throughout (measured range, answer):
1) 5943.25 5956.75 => -0.006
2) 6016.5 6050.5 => 0.008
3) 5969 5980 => -0.026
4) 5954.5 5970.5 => -0.015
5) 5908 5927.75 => 0.007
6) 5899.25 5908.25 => -0.025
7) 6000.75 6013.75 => 0.003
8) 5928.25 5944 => 0.002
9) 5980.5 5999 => -0.033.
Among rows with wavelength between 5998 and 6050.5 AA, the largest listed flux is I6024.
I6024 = 28.99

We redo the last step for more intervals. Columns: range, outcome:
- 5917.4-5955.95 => 29.34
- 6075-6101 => 28.49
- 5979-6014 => 30.04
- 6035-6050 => 28.59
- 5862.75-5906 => 30.59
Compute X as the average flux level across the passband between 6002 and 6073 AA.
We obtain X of 27.9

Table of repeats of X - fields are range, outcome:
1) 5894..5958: 28.7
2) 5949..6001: 29.1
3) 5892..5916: 28.4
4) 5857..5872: 28.9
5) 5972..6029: 28.5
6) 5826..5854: 28.9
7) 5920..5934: 29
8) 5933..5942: 28.4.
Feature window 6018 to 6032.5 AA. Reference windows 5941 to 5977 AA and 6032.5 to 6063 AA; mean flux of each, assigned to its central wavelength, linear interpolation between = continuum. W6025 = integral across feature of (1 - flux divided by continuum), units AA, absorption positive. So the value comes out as 0.3 AA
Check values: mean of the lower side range 28.9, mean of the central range 27.7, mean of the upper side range 27.9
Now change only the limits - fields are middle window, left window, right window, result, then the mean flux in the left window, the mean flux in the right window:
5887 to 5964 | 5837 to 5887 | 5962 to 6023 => 1.1 AA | 29.1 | 28.7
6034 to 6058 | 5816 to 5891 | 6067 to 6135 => 0.1 AA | 29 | 28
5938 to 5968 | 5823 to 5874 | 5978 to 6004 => 0.4 AA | 28.9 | 29.2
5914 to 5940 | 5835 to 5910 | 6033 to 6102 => -0.1 AA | 28.8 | 27.9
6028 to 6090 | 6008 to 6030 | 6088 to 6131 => -0.8 AA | 27.6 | 27.9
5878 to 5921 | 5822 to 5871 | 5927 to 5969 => 0.7 AA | 28.9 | 28.8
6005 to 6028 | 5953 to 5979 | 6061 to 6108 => 0.7 AA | 29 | 27.9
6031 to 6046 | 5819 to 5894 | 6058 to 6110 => -0.2 AA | 28.9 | 27.8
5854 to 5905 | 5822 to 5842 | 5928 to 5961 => 0.2 AA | 28.9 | 28.7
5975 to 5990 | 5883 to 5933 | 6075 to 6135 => -0.4 AA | 28.4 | 27.9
